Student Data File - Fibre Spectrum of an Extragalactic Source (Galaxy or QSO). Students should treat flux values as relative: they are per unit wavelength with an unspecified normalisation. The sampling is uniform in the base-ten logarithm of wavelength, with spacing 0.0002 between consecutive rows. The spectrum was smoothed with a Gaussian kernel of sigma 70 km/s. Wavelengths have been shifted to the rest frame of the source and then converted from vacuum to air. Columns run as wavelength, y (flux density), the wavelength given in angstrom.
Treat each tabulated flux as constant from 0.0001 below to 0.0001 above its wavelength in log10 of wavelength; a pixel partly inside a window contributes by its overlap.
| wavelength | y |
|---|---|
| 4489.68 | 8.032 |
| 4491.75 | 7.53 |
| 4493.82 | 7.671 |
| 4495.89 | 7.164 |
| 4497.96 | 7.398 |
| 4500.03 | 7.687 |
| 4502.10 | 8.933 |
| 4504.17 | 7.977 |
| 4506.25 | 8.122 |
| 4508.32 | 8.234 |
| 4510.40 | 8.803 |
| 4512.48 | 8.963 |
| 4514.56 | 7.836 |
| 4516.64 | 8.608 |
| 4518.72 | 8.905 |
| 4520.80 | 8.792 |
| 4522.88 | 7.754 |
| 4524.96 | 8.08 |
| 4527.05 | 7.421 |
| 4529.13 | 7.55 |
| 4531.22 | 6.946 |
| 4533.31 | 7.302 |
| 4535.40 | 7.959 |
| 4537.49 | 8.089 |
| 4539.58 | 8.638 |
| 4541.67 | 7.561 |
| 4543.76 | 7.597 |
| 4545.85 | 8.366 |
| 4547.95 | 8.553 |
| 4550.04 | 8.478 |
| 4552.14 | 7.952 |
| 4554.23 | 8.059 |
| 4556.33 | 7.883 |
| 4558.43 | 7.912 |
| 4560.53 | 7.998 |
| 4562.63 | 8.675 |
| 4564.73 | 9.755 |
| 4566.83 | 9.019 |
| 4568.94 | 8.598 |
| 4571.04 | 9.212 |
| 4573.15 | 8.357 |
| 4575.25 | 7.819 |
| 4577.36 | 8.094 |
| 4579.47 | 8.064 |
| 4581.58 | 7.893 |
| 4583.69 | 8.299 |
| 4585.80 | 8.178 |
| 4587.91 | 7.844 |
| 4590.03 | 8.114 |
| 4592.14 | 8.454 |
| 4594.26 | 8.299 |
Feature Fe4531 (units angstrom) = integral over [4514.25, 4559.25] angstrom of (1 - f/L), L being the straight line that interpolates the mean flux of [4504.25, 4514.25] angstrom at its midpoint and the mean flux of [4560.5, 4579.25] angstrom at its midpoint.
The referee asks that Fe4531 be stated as 2.6 angstrom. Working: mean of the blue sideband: 8.42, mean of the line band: 8.01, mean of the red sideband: 8.62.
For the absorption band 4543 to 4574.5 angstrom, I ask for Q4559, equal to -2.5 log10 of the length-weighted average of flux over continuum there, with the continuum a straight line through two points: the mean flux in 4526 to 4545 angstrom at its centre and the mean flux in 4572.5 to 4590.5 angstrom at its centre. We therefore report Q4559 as -0.07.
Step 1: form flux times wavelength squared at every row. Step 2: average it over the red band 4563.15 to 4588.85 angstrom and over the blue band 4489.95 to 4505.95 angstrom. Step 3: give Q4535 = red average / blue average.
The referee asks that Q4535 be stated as 1.12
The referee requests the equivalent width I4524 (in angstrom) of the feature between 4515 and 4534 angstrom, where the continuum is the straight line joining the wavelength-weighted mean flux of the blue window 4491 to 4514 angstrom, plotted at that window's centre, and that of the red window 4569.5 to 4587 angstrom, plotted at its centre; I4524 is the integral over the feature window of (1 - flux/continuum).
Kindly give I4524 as 0.39 angstrom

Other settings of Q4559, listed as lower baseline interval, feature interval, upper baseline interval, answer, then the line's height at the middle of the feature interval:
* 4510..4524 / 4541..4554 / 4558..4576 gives 0.063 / 8.58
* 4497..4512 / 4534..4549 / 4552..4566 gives 0.029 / 8.31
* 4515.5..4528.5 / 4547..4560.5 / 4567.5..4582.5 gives 0.020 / 8.28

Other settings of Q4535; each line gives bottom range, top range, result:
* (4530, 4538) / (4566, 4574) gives 1.19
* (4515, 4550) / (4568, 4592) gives 1.05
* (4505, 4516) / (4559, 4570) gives 1.07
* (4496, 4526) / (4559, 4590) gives 1.04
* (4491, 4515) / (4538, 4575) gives 1.07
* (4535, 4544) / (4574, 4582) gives 1.01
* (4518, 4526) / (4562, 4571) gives 1.10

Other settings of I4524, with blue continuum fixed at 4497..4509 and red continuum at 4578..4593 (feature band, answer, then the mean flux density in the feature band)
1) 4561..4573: -1.3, 8.95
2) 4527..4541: 0.6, 7.72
